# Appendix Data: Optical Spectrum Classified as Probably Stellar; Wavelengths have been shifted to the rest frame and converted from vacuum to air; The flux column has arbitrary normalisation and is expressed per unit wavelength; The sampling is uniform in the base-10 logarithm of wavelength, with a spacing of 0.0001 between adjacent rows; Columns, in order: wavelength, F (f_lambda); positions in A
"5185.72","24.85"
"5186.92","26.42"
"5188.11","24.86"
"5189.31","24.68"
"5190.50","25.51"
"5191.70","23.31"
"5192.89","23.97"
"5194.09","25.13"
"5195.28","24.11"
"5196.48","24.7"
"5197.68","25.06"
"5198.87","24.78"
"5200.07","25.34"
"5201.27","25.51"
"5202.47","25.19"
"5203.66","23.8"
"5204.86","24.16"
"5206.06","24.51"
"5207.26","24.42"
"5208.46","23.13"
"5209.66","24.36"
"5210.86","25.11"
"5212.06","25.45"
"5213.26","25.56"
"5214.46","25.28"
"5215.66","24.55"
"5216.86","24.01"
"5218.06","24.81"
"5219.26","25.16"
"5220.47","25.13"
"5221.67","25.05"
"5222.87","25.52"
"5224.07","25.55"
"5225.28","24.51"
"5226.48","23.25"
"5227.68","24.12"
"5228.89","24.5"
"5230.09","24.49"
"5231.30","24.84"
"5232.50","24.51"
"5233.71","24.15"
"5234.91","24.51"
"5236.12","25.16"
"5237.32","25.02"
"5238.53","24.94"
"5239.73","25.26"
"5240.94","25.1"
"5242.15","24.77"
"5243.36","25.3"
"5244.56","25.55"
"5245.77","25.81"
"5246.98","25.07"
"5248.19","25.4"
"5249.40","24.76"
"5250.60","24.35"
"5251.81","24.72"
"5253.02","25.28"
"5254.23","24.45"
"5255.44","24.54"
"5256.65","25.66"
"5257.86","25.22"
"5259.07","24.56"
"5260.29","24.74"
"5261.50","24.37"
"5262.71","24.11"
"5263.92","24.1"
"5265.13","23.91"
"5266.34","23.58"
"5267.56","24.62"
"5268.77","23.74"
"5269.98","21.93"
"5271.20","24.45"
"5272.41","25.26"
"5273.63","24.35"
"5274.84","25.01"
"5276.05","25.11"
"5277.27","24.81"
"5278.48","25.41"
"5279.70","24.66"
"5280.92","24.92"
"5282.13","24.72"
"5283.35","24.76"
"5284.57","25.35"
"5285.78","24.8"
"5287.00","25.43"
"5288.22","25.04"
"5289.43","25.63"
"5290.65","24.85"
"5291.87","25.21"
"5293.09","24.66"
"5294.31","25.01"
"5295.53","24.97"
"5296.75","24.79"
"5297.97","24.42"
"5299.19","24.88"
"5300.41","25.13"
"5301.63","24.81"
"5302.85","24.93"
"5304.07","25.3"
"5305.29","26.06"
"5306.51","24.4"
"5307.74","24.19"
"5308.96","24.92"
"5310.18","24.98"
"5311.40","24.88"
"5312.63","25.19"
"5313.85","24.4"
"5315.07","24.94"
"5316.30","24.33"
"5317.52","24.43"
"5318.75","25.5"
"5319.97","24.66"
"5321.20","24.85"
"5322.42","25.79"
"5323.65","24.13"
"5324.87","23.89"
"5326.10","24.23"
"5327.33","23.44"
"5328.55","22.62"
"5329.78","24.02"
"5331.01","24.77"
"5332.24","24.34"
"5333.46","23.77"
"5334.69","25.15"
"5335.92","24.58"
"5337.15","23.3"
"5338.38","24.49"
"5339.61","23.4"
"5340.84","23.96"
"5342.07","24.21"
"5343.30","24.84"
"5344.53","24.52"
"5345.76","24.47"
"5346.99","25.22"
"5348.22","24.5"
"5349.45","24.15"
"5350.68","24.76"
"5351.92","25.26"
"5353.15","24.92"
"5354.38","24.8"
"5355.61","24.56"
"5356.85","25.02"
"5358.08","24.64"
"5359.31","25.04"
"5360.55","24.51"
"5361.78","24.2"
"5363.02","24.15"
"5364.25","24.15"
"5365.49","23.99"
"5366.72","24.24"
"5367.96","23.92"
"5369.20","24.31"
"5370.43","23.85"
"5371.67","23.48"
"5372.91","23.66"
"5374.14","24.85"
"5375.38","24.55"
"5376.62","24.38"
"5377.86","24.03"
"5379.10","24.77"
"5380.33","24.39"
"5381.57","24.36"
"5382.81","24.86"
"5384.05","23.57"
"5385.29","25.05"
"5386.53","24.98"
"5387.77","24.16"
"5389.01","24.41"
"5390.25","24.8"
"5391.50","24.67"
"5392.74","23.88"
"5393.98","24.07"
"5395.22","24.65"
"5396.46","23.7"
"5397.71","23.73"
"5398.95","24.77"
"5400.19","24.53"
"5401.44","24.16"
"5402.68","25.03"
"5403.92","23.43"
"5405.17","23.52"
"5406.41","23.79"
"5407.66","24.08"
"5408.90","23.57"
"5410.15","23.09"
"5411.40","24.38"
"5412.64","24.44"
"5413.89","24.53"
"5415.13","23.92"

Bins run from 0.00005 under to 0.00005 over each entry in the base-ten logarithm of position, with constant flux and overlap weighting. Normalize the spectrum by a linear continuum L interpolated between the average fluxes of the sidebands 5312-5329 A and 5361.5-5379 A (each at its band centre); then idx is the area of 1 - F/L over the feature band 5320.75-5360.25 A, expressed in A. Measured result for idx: -0.1 A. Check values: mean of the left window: 24.5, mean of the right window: 24.1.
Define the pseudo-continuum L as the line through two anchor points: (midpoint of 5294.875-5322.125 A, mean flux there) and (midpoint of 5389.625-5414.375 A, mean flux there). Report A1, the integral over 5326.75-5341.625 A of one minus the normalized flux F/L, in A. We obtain 0.41 A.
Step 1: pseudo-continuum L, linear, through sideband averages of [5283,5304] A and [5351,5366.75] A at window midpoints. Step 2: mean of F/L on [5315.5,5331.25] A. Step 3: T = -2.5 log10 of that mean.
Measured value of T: 0.02 mag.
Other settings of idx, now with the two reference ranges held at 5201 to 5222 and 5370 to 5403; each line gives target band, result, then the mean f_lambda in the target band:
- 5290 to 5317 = -0.4 A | 24.9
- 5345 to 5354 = -0.1 A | 24.8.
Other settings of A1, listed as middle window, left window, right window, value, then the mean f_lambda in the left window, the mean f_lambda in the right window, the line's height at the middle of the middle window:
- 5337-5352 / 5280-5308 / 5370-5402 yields 0.1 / 25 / 24.3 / 24.6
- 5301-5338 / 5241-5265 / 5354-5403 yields 0.1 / 24.9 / 24.4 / 24.6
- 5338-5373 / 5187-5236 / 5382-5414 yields -0.1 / 24.7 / 24.2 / 24.3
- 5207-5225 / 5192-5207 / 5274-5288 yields -0.1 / 24.7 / 25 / 24.7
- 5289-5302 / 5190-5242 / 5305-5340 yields -0.2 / 24.7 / 24.5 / 24.5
